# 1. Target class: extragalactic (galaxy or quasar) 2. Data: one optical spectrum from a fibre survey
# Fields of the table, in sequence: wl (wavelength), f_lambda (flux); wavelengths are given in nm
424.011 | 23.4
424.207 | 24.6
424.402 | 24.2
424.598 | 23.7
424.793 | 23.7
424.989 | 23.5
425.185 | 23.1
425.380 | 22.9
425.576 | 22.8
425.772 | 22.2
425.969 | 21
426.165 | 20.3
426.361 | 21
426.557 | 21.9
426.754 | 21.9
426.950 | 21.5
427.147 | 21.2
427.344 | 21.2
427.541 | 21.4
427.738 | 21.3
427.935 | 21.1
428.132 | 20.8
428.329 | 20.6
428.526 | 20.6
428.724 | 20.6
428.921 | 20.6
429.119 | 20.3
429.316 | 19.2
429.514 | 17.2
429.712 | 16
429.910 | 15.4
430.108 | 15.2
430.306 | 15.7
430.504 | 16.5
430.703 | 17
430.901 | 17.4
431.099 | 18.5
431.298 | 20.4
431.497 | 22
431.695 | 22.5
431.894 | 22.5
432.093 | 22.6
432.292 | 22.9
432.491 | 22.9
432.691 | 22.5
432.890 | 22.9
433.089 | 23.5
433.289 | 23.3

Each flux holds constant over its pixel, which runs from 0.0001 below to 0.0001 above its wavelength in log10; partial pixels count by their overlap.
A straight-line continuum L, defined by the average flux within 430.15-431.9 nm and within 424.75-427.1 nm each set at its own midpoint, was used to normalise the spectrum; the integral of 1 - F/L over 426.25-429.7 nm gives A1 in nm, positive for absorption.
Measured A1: 0.03 nm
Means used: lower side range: 22.1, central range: 20.6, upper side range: 18.9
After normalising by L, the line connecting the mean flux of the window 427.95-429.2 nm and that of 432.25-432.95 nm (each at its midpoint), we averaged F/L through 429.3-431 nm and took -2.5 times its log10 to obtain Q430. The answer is 0.29 mag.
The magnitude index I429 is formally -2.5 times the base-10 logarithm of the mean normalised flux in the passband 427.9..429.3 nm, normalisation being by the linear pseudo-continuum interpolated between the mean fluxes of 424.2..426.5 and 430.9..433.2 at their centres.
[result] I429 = 0.09 mag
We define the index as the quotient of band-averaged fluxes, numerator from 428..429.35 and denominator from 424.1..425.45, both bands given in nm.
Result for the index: 0.9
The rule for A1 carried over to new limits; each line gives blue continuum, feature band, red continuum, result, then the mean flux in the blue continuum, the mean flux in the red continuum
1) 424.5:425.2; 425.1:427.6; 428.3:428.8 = 0.069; 23.5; 20.6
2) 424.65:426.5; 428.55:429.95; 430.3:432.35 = 0.142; 22.3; 19.9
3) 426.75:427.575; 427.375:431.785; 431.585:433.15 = 0.578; 21.4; 22.8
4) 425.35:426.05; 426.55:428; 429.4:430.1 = -0.118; 22.2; 16.1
